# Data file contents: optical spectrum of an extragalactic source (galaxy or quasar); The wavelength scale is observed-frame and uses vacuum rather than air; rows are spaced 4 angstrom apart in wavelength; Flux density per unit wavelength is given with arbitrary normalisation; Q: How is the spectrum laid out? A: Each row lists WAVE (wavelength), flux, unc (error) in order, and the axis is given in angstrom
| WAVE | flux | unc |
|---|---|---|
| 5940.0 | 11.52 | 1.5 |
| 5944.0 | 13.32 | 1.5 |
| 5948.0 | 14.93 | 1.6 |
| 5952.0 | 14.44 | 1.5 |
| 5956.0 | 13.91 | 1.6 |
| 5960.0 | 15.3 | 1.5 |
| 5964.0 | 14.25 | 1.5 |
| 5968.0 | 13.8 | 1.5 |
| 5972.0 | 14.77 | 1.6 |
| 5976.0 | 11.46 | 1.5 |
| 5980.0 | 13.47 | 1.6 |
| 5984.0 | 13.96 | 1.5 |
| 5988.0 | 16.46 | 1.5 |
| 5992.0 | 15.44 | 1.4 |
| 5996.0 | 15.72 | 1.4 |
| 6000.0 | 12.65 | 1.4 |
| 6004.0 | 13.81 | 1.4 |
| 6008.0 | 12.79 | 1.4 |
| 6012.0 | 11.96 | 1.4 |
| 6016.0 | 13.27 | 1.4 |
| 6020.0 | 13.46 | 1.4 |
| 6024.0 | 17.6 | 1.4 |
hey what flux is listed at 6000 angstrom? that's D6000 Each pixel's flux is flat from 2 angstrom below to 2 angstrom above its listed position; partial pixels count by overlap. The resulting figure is 12.65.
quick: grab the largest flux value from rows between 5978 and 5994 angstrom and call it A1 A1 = 16.46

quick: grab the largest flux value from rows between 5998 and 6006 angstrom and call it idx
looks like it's 13.81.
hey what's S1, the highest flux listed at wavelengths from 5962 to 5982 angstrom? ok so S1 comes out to 14.77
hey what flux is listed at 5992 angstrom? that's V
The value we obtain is 15.44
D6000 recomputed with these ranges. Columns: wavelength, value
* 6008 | 12.79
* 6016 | 13.27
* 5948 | 14.93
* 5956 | 13.91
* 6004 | 13.81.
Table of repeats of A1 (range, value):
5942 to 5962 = 15.3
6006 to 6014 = 12.79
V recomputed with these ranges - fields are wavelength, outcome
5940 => 11.52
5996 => 15.72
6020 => 13.46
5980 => 13.47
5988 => 16.46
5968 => 13.8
